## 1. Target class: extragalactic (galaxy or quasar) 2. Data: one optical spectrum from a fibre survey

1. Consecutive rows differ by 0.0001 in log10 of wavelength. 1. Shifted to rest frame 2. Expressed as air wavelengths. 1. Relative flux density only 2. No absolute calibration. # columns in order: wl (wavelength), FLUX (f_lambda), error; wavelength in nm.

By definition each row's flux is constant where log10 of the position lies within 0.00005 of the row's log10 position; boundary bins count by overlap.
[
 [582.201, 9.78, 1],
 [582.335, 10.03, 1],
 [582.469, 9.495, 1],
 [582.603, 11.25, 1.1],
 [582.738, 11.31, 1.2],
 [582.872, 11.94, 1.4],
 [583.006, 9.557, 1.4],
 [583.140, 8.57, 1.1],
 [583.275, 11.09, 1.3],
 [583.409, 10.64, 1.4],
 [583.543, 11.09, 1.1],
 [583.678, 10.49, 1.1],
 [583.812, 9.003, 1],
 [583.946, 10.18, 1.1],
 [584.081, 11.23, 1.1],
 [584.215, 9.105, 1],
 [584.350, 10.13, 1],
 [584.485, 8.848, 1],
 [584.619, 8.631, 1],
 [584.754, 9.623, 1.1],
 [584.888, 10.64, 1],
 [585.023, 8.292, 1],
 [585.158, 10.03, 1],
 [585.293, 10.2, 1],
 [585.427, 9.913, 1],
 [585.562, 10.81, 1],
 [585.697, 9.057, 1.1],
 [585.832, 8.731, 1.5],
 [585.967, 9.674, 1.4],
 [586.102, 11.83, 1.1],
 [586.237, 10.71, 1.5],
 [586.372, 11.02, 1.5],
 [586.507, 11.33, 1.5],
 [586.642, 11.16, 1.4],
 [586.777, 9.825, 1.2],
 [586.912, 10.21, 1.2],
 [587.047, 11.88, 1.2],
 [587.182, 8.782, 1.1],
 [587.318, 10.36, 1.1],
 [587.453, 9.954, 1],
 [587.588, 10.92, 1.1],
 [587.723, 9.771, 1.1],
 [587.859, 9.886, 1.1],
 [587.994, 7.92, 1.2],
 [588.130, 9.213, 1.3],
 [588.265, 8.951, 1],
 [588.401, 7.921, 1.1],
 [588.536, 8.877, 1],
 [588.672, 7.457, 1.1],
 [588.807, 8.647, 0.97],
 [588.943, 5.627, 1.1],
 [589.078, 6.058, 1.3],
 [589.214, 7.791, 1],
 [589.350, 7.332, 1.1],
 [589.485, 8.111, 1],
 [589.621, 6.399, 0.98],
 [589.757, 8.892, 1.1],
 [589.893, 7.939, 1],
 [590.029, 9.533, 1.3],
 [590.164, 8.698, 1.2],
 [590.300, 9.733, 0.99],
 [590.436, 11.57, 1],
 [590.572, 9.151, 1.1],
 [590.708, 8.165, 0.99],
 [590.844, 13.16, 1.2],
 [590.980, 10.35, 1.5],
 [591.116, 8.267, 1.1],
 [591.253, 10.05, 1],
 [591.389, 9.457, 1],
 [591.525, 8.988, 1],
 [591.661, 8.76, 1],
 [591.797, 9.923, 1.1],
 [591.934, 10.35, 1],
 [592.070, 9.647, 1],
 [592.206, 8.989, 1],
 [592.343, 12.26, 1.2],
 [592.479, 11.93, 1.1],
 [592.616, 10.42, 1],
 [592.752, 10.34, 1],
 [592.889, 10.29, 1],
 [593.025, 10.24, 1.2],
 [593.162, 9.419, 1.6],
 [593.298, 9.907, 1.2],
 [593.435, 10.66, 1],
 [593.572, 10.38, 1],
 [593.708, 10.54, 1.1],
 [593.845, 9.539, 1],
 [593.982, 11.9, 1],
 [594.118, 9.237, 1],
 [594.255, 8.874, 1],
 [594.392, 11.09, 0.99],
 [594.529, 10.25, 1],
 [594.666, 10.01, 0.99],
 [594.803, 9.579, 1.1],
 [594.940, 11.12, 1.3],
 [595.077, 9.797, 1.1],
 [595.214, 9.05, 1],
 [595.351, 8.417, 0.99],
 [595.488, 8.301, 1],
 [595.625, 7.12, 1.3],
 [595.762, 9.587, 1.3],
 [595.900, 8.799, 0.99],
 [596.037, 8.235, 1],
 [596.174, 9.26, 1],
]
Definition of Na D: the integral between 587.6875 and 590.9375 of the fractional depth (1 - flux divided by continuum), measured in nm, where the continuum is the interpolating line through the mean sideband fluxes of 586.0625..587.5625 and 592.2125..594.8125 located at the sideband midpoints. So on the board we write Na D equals 0.59 nm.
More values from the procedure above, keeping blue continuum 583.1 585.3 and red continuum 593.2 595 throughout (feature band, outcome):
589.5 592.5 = 0.157 nm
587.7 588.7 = 0.126 nm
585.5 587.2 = -0.082 nm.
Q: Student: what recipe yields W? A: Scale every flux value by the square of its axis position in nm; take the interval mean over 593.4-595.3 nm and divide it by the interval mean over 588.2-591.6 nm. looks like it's 1.18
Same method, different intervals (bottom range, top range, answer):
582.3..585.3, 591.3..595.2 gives 1.04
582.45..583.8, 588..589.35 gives 0.76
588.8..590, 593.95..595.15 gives 1.39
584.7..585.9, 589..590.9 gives 0.91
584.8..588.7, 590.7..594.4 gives 1.05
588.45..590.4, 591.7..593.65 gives 1.30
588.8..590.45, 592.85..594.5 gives 1.28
